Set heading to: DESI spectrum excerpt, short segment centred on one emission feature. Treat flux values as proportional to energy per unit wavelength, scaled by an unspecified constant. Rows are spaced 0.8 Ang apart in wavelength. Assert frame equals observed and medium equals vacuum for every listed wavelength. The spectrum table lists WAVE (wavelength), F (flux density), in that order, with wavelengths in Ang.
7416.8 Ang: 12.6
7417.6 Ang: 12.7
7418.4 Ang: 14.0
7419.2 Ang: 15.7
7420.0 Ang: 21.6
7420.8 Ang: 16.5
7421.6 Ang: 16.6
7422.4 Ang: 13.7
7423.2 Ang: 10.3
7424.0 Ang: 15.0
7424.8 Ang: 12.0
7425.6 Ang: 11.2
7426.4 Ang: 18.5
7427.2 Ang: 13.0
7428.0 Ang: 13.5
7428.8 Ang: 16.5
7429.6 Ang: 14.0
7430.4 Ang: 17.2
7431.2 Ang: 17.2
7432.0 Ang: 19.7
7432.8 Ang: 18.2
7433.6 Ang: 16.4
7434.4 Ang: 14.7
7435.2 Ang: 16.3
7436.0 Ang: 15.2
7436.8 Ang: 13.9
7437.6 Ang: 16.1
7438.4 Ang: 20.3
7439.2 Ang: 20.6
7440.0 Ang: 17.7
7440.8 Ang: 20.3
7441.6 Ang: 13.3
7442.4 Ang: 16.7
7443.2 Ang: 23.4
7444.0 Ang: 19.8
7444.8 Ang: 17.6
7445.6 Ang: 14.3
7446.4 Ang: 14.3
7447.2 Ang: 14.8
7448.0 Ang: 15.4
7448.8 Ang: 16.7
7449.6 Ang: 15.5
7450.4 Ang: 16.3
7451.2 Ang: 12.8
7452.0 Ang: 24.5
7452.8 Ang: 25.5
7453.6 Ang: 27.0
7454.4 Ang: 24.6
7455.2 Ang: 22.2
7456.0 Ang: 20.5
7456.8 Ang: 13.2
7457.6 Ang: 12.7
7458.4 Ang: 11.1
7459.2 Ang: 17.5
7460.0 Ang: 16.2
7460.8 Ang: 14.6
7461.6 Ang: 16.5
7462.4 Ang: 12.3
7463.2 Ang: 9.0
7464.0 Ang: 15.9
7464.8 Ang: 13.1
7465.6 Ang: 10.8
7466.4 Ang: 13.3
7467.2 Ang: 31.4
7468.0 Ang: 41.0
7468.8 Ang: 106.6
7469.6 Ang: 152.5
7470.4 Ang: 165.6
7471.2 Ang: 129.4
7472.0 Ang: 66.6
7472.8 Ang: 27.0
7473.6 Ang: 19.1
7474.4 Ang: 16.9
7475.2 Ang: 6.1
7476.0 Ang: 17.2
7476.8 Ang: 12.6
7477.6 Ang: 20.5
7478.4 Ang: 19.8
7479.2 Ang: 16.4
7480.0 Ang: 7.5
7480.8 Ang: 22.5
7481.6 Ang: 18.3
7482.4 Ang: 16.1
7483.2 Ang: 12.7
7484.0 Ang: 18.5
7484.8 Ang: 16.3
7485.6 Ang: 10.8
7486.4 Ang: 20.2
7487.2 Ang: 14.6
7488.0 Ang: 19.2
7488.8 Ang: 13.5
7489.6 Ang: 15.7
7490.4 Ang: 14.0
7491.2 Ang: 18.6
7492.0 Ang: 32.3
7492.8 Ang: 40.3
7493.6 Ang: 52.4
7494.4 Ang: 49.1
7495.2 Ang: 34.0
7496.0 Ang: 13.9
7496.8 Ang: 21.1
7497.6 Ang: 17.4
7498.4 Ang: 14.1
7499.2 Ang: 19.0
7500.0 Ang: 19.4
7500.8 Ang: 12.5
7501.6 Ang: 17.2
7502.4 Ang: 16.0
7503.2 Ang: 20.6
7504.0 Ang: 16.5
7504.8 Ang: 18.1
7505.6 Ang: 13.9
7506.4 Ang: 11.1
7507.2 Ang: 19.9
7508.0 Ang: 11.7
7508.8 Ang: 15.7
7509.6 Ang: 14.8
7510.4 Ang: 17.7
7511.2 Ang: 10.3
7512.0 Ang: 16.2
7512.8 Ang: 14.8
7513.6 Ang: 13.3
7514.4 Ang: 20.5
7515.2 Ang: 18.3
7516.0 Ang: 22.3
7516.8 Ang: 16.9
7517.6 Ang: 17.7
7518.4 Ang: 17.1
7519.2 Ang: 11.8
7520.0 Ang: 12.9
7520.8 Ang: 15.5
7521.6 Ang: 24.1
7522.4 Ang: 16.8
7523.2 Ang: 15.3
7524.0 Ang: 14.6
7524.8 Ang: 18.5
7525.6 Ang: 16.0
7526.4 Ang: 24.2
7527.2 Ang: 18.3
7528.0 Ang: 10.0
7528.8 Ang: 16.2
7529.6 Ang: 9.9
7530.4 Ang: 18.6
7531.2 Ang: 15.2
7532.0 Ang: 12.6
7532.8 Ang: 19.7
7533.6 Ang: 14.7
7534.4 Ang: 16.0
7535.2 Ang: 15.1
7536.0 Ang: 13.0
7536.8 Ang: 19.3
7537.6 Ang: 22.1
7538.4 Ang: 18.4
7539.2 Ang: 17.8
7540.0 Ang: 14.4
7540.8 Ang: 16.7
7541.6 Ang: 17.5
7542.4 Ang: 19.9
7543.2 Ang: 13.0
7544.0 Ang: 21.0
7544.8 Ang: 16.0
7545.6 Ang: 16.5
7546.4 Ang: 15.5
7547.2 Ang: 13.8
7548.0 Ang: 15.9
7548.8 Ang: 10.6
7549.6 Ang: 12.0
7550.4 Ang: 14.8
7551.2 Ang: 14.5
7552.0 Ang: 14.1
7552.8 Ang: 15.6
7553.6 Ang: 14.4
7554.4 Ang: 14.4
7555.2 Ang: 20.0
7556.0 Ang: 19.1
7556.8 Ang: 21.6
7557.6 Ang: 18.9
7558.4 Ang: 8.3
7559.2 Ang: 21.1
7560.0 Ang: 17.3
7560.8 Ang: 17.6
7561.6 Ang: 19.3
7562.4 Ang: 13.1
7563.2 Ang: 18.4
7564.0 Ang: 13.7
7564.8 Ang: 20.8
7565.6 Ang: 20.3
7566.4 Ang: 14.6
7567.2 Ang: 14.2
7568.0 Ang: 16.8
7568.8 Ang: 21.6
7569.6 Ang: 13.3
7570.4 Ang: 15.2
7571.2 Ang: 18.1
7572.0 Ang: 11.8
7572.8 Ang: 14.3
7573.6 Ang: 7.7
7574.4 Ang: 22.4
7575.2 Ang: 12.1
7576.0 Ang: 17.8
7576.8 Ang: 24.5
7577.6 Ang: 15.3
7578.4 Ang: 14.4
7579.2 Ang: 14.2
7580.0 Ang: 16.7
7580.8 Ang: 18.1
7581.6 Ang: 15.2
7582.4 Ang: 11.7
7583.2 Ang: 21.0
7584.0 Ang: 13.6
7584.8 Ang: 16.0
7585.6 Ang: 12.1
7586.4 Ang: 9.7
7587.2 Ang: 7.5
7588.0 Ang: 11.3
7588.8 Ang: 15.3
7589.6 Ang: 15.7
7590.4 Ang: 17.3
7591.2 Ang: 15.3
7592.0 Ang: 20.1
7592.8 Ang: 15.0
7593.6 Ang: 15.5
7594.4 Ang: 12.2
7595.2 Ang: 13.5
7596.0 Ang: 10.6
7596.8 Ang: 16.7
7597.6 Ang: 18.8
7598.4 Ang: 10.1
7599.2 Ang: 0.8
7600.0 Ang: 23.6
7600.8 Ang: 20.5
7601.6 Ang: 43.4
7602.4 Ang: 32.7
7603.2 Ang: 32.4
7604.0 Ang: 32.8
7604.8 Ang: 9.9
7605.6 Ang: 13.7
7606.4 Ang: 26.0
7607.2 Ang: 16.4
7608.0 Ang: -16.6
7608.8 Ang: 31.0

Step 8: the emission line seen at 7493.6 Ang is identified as [N II]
